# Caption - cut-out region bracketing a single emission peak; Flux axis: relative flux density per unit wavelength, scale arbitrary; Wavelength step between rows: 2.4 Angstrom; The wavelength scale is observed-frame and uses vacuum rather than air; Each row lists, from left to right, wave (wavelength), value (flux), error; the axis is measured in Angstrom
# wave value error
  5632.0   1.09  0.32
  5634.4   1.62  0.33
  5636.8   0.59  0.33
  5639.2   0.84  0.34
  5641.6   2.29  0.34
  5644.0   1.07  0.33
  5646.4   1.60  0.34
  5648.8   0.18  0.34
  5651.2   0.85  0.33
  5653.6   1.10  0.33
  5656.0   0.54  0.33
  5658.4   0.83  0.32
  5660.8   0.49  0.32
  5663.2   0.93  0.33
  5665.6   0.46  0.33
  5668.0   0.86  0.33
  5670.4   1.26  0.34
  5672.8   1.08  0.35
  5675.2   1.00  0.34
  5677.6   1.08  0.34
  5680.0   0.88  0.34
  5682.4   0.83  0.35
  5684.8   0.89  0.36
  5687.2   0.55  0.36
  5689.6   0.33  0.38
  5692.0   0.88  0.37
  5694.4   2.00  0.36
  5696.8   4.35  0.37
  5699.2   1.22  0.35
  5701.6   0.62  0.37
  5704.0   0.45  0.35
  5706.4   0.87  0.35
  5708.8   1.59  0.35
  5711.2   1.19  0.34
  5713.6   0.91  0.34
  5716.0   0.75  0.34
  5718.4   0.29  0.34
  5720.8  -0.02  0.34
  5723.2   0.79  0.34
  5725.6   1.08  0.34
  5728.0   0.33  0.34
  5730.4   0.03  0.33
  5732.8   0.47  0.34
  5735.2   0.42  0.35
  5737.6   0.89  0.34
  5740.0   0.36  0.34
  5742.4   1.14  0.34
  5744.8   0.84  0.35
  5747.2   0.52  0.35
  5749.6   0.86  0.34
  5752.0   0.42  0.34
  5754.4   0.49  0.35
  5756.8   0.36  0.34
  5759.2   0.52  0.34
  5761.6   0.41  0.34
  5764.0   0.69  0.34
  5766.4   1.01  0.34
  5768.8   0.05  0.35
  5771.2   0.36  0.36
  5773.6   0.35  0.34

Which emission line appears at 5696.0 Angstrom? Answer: [O III] 5007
